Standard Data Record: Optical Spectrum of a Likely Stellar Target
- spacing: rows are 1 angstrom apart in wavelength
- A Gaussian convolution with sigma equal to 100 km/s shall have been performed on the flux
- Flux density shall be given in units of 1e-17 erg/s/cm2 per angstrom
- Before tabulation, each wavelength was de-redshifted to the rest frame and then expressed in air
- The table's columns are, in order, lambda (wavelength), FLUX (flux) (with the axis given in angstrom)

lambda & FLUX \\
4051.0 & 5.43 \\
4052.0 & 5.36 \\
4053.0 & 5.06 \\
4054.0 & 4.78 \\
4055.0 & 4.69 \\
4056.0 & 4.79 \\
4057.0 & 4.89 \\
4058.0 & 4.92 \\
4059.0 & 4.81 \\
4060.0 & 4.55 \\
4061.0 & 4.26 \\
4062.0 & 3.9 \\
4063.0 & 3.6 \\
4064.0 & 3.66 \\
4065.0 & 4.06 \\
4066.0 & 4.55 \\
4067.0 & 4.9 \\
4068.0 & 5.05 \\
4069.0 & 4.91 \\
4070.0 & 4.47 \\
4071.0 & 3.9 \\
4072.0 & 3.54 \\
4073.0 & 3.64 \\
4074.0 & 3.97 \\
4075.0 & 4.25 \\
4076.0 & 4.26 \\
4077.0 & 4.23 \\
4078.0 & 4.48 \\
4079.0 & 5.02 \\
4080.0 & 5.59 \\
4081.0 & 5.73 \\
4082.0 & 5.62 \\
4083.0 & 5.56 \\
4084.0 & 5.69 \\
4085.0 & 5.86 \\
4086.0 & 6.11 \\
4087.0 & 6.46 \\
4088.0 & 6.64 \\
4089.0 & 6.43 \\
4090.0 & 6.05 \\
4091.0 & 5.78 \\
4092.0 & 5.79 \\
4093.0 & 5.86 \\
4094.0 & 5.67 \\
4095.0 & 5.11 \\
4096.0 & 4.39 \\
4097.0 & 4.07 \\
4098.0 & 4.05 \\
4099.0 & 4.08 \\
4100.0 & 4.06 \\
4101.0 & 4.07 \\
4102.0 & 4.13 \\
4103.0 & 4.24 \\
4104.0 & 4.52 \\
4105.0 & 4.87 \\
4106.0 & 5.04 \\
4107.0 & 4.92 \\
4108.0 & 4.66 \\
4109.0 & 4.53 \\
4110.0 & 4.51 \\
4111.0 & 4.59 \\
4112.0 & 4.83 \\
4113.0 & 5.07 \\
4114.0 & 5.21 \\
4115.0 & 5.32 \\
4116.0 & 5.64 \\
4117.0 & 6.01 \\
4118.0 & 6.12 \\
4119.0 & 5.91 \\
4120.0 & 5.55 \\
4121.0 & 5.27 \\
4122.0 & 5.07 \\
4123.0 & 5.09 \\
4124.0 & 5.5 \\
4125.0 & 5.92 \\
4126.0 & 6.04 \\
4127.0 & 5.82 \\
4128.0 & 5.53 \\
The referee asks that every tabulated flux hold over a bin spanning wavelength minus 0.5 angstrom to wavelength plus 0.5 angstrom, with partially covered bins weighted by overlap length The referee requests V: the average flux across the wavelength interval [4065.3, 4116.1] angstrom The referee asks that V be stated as 4.93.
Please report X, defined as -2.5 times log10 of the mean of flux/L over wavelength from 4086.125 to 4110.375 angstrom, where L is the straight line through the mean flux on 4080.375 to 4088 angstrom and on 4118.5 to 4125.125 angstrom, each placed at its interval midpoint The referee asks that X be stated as 0.15 mag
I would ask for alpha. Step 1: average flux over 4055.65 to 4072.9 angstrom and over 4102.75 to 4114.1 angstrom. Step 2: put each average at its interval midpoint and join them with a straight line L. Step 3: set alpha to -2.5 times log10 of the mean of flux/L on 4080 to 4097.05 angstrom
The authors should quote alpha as -0.245 mag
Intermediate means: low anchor 4.38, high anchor 4.74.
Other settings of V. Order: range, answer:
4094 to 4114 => 4.56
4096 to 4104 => 4.14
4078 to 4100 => 5.45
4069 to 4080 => 4.27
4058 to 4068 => 4.33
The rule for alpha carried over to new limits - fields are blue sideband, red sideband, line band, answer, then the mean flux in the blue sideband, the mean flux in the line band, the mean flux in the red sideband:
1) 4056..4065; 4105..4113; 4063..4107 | -0.08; 4.33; 4.88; 4.76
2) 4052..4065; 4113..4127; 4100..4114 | 0.16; 4.51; 4.62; 5.58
